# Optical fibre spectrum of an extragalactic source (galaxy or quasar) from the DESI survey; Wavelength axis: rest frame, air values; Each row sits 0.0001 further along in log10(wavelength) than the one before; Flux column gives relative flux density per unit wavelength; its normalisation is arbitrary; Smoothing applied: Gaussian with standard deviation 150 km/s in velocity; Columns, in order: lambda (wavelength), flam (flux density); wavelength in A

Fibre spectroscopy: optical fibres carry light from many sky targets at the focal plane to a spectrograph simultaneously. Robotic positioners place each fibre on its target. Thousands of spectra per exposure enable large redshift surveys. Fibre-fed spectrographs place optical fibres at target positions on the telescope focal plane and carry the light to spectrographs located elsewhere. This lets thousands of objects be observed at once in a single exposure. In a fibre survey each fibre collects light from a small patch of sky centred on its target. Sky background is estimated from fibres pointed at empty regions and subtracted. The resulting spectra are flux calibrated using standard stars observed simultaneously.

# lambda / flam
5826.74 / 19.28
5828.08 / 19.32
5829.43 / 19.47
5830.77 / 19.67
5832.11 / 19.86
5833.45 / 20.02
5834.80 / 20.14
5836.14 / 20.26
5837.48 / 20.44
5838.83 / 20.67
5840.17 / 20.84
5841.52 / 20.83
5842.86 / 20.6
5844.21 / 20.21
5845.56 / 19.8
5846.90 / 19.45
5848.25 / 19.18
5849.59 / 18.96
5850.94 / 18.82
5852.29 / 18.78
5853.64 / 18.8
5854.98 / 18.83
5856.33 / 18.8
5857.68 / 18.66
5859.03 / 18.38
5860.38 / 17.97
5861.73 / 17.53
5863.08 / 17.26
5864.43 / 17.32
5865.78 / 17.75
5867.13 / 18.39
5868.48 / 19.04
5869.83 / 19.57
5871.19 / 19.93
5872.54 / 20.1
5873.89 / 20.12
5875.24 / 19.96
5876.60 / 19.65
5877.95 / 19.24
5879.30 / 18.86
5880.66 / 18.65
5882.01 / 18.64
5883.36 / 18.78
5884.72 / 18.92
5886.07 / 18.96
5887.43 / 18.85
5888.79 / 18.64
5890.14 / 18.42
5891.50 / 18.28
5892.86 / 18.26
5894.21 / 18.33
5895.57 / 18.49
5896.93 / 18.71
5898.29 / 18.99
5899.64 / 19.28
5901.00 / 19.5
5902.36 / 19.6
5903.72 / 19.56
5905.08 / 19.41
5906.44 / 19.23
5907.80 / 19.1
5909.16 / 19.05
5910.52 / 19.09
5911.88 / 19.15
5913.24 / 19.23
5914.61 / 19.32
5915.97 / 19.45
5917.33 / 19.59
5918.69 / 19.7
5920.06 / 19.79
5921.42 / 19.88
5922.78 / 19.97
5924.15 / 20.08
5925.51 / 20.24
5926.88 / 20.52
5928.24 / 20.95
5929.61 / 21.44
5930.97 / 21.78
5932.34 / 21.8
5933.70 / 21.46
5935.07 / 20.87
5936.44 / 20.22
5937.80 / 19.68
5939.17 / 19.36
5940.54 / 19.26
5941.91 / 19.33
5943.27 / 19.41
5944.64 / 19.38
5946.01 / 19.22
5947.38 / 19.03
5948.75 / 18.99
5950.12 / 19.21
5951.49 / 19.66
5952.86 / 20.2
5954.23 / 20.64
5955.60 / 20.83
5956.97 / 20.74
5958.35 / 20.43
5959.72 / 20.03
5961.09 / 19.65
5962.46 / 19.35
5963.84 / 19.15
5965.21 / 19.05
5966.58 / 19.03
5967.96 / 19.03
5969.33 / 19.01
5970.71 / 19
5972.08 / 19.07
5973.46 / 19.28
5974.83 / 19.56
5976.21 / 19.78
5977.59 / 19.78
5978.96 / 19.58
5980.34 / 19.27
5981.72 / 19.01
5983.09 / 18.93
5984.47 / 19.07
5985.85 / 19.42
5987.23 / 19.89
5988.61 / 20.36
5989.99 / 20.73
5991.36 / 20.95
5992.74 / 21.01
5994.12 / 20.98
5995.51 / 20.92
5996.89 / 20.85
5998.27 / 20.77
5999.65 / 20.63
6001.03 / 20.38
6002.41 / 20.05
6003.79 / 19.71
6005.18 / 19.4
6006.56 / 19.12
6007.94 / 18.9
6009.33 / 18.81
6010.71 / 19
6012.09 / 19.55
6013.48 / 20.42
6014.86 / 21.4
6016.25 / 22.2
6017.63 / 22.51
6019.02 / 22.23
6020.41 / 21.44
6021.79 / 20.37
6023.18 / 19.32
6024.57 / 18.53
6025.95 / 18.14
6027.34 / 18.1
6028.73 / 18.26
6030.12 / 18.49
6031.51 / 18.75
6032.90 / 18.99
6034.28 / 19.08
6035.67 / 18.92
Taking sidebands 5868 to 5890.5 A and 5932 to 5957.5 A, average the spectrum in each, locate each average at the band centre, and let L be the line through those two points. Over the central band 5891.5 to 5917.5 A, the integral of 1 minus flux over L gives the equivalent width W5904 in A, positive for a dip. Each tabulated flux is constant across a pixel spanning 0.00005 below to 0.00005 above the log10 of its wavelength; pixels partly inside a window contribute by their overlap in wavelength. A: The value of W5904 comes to 0.5 A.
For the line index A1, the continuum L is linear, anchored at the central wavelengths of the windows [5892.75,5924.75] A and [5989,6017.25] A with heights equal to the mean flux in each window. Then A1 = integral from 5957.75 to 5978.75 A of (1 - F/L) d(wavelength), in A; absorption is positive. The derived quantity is 0.56 A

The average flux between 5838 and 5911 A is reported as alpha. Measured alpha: 19.1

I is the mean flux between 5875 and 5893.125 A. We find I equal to 18.8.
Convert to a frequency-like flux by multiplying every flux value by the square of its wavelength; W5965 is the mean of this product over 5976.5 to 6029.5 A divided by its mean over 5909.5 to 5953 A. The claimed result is 1.0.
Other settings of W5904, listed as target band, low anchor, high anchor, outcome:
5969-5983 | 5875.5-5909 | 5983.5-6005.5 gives 0.5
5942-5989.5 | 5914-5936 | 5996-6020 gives 2.0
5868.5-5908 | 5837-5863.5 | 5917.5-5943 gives 1.3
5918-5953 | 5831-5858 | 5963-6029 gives -0.5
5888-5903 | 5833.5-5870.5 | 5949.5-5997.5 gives 0.5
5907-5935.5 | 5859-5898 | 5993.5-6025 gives -1.3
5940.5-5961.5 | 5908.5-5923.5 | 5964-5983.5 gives -0.5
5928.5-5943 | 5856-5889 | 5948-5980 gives -0.9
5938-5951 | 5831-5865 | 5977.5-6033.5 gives 0.3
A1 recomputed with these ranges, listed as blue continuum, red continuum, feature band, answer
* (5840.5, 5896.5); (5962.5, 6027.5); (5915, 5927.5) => -0.4 A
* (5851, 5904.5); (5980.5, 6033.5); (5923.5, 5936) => -1.1 A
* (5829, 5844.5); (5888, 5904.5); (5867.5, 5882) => -0.1 A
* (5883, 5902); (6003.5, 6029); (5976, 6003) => -0.7 A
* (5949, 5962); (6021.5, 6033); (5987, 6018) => -1.9 A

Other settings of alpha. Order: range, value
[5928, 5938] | 21.1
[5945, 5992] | 19.6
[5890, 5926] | 19.3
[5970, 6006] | 19.9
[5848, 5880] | 18.8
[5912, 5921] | 19.5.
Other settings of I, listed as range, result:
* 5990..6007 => 20.4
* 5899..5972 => 19.8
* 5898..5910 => 19.3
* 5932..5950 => 19.8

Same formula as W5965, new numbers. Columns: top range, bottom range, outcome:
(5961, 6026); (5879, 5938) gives 1.05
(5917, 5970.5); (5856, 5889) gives 1.09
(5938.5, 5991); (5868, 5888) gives 1.04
